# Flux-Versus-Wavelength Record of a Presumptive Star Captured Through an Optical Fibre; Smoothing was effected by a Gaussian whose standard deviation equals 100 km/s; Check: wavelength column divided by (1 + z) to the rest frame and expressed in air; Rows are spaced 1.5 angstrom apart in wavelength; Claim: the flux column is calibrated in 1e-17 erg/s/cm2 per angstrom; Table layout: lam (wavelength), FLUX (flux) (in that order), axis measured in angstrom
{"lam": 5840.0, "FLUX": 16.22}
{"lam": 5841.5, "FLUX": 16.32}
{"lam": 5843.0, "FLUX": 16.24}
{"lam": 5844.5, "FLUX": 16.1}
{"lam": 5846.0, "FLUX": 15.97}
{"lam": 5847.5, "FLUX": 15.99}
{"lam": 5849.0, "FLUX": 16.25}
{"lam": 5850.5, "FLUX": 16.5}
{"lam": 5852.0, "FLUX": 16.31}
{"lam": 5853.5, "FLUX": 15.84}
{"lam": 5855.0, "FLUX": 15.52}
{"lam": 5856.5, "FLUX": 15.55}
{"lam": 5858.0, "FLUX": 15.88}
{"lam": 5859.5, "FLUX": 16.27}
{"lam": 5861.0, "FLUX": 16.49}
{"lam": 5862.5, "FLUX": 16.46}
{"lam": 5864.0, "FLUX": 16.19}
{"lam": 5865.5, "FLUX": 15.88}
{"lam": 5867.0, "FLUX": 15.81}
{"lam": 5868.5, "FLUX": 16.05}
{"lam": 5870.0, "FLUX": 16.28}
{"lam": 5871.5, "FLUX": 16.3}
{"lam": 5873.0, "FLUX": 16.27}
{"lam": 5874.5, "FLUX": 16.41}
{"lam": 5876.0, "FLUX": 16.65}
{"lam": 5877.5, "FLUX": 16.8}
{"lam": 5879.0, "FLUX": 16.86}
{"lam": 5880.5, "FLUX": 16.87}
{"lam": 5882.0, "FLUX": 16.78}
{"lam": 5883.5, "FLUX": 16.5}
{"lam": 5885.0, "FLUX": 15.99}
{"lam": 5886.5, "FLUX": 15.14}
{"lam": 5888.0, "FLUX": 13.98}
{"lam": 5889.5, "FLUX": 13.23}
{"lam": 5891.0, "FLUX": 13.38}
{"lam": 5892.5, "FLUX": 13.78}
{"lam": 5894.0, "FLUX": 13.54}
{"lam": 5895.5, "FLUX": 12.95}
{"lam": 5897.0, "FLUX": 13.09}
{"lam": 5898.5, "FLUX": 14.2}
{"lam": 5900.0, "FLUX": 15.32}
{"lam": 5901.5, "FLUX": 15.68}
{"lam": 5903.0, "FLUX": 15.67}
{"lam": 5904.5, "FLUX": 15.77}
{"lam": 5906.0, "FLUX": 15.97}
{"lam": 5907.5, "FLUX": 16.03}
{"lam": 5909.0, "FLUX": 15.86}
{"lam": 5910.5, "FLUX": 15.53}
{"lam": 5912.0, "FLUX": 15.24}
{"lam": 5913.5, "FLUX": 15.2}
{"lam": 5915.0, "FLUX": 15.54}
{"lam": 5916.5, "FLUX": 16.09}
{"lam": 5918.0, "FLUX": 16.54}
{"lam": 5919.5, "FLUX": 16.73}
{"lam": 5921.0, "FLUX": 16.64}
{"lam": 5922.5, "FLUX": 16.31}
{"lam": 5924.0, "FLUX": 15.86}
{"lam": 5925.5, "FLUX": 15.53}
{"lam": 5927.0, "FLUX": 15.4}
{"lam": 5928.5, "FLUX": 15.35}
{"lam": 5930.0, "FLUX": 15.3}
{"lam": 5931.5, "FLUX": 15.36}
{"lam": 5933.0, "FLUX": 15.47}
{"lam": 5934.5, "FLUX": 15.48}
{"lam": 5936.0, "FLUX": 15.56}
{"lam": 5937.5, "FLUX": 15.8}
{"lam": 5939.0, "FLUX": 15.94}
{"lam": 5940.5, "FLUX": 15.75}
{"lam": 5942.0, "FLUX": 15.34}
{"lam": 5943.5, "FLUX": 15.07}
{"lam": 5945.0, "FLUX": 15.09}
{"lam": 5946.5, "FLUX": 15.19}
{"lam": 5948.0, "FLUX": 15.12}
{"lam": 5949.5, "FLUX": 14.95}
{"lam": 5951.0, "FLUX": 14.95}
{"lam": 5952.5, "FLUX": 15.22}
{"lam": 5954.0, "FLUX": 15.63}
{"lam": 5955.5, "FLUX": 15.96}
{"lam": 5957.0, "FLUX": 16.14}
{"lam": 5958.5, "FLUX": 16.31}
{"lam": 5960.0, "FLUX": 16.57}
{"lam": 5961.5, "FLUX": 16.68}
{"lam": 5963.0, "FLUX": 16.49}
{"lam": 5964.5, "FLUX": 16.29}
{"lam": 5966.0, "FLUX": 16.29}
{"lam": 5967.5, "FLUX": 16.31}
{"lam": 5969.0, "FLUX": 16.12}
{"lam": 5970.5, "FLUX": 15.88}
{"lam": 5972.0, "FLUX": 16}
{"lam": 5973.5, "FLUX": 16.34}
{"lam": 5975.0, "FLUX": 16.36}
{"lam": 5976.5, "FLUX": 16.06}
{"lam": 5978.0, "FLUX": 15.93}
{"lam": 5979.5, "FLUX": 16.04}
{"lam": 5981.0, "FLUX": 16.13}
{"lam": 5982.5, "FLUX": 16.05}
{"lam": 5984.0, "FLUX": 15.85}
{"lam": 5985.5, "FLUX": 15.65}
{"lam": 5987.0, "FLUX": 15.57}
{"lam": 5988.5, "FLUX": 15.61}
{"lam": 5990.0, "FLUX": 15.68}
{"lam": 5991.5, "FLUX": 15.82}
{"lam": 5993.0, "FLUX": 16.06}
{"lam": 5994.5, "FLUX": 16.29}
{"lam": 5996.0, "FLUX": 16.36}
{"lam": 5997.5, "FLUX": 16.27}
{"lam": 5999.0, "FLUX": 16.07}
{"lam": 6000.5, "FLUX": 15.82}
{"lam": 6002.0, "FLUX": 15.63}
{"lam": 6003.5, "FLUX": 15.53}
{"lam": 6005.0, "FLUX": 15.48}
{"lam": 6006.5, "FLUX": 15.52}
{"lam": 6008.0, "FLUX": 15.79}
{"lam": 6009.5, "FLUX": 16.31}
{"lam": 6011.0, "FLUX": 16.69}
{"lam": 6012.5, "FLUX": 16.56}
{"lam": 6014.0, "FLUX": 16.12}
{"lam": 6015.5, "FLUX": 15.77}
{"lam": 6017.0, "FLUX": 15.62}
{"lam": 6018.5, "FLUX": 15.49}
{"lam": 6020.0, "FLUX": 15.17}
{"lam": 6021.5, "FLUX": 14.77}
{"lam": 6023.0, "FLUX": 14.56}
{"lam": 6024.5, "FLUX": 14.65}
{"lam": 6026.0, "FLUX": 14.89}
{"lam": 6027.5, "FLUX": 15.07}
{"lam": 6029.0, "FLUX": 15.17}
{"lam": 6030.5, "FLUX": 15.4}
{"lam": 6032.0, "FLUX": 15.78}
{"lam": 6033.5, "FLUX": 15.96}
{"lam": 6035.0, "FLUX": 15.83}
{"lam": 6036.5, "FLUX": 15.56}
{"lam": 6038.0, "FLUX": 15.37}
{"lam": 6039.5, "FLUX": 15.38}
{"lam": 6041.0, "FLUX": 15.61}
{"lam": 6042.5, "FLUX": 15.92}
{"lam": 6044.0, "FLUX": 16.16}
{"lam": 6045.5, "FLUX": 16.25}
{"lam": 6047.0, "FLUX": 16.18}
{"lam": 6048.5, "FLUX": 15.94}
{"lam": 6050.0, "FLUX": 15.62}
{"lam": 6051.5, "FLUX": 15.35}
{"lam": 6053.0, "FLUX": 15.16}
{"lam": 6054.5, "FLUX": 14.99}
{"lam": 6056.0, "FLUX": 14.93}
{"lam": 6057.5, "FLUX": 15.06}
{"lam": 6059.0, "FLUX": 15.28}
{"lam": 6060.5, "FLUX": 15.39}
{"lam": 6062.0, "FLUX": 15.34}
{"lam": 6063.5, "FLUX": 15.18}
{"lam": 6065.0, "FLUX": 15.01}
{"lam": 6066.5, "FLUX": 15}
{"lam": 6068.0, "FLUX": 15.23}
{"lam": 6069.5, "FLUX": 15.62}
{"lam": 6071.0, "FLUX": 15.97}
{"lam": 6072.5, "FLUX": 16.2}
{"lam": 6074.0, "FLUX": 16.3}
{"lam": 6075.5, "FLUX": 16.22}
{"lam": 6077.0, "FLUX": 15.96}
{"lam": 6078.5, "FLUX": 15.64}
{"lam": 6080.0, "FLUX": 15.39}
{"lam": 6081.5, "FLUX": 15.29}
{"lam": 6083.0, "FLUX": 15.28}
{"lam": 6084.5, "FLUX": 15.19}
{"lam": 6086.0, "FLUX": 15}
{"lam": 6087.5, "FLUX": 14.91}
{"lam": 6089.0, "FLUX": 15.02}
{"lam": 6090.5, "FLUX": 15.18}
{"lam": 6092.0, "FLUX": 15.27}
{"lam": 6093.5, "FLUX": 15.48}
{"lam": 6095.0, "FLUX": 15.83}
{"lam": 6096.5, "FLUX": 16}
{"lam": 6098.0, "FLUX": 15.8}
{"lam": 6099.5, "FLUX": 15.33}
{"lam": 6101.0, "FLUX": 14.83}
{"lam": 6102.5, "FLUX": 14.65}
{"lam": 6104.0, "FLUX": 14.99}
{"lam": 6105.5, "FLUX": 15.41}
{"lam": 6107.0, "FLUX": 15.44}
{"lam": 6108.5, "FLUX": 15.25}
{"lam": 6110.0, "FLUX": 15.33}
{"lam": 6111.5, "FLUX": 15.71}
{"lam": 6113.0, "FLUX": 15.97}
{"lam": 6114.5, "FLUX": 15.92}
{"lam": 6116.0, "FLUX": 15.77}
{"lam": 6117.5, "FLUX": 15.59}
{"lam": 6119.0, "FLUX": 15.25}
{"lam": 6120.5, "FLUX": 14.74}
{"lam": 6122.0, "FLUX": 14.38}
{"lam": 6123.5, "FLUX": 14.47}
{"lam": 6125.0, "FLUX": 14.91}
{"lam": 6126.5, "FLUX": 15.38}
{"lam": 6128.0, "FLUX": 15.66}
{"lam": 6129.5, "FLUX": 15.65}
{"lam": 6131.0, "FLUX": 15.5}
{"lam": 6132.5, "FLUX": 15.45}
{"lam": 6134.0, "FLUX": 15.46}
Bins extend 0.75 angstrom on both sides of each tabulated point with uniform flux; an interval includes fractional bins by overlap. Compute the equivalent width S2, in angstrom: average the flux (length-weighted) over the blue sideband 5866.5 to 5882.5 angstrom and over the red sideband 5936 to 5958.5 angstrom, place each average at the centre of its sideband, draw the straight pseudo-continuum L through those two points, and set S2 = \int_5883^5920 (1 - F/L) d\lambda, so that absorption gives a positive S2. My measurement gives 2.38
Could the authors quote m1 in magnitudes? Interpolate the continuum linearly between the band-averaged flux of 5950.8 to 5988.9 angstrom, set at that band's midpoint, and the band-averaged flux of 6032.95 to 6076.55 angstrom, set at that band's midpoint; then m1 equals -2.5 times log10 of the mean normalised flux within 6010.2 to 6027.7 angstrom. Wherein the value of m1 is 0.02 mag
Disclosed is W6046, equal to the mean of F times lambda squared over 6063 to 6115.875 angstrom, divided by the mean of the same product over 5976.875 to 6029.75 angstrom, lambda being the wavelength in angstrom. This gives 1.0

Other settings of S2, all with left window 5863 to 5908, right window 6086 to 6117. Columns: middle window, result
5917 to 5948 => -0.48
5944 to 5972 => -0.74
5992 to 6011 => -0.66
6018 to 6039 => 0.21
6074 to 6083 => -0.18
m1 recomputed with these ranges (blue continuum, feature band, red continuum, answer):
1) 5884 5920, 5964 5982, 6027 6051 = -0.05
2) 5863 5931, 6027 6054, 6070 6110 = -0.01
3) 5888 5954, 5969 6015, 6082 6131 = -0.05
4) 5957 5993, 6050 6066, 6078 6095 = 0.02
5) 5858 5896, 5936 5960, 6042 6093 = 0.00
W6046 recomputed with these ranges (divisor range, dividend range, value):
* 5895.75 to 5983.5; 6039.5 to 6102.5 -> 1.03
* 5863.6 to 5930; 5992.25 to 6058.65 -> 1.05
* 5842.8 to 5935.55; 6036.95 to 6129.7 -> 1.05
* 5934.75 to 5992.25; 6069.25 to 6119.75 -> 1.02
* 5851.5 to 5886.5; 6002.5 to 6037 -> 1.01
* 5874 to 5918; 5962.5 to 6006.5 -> 1.07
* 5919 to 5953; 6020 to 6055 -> 1.03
